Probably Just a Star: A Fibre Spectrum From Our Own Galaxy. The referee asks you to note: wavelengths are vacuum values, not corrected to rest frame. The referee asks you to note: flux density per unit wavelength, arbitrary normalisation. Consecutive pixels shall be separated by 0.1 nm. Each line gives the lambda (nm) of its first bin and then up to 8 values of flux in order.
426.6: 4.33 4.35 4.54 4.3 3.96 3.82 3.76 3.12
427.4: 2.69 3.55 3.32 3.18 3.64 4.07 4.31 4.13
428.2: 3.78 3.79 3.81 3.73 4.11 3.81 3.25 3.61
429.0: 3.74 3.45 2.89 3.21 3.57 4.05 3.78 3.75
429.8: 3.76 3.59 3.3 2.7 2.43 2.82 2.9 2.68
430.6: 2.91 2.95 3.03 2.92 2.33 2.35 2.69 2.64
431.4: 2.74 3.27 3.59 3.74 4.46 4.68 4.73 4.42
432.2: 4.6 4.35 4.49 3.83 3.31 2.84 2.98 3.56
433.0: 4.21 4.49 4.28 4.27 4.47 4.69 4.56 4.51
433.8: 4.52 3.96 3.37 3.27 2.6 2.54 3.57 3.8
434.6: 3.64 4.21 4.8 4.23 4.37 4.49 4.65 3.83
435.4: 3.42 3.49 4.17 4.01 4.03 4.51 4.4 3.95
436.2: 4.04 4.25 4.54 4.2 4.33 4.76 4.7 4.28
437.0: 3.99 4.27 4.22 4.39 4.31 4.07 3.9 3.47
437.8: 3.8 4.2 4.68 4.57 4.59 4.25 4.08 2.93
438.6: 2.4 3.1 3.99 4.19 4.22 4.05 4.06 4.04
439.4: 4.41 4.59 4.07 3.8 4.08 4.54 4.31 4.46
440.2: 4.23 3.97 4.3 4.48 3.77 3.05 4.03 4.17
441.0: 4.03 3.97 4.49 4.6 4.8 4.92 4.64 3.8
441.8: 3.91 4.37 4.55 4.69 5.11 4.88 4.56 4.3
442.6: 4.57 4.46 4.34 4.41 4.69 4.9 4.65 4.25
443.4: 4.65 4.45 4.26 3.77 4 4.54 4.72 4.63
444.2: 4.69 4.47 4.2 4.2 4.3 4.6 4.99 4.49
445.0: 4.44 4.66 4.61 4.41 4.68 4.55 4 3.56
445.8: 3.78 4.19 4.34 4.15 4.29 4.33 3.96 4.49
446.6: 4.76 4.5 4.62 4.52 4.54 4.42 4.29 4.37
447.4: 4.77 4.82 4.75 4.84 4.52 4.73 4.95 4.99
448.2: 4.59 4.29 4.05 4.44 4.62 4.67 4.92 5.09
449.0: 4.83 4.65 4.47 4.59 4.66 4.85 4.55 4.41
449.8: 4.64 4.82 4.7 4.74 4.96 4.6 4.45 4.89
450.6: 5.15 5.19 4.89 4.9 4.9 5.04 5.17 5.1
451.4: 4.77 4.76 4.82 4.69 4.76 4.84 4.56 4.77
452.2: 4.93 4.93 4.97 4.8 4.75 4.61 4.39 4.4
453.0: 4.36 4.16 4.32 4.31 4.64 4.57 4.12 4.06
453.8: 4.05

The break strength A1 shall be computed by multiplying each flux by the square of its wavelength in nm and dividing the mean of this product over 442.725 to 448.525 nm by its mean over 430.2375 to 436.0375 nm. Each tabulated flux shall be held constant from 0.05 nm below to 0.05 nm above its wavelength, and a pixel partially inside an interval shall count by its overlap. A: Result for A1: 1.26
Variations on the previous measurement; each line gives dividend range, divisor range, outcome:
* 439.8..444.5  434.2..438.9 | 1.11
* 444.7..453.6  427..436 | 1.36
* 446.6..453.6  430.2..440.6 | 1.28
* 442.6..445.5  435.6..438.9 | 1.13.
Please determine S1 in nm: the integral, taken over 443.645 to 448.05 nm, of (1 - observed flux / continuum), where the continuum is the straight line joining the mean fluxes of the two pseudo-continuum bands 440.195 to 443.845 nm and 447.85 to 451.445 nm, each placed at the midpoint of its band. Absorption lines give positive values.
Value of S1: 0.111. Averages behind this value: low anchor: 4.35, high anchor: 4.76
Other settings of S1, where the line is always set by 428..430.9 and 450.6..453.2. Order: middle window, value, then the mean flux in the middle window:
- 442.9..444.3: -0.065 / 4.47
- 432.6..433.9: -0.152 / 4.08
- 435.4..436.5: -0.085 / 4.11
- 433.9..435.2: -0.019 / 3.78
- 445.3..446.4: 0.056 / 4.19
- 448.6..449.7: -0.024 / 4.71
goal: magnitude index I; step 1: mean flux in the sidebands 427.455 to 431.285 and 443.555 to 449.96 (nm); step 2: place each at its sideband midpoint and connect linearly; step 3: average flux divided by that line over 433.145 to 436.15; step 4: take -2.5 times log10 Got -0.09 mag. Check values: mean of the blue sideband 3.36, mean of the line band 4.02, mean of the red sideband 4.5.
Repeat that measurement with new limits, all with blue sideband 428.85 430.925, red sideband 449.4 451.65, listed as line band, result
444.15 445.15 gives -0.03 mag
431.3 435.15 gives -0.13 mag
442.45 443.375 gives -0.07 mag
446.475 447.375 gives 0.01 mag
